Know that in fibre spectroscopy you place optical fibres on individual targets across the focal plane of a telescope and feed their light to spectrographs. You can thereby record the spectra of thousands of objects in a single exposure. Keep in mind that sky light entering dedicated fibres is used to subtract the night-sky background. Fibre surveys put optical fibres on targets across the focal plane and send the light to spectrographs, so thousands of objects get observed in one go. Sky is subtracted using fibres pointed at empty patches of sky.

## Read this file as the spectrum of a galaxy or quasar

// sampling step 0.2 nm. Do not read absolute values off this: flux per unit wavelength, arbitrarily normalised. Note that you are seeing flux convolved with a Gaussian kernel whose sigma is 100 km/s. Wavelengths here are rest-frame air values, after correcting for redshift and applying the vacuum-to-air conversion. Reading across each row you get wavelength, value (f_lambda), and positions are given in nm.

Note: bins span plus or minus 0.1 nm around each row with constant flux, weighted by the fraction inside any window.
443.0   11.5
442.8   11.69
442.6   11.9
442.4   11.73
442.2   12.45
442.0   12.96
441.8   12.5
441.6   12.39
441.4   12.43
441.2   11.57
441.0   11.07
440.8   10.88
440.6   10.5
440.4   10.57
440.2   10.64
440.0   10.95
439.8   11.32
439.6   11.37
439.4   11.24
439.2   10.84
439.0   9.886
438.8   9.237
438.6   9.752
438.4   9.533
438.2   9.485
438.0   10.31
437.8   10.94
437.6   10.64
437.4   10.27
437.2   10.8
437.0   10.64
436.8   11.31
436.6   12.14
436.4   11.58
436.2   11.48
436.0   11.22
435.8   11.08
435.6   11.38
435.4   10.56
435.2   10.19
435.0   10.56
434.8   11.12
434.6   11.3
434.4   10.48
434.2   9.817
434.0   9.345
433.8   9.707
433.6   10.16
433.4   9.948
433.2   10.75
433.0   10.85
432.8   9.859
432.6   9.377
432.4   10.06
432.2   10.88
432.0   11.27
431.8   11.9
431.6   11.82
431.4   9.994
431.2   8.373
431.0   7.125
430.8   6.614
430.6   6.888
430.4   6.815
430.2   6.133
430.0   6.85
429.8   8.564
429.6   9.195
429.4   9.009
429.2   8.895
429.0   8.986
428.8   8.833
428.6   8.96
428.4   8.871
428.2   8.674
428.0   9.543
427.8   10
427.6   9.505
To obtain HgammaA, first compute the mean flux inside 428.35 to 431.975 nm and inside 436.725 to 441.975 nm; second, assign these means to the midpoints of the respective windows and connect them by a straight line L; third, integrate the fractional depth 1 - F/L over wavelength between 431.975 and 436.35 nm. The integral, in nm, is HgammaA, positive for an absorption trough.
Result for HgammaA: -0.43 nm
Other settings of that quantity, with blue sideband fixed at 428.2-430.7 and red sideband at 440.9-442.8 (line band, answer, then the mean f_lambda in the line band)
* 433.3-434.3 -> -0.03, 9.8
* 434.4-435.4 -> -0.08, 10.7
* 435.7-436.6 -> -0.10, 11.4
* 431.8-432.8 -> -0.16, 10.5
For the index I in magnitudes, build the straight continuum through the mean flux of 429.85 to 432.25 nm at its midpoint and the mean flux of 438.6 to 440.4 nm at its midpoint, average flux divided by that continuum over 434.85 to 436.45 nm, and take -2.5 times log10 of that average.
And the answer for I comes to -0.13 mag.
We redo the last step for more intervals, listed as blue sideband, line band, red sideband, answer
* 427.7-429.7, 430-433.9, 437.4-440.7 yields 0.024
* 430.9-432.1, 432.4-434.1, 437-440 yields 0.018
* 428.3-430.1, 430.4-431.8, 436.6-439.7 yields 0.060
